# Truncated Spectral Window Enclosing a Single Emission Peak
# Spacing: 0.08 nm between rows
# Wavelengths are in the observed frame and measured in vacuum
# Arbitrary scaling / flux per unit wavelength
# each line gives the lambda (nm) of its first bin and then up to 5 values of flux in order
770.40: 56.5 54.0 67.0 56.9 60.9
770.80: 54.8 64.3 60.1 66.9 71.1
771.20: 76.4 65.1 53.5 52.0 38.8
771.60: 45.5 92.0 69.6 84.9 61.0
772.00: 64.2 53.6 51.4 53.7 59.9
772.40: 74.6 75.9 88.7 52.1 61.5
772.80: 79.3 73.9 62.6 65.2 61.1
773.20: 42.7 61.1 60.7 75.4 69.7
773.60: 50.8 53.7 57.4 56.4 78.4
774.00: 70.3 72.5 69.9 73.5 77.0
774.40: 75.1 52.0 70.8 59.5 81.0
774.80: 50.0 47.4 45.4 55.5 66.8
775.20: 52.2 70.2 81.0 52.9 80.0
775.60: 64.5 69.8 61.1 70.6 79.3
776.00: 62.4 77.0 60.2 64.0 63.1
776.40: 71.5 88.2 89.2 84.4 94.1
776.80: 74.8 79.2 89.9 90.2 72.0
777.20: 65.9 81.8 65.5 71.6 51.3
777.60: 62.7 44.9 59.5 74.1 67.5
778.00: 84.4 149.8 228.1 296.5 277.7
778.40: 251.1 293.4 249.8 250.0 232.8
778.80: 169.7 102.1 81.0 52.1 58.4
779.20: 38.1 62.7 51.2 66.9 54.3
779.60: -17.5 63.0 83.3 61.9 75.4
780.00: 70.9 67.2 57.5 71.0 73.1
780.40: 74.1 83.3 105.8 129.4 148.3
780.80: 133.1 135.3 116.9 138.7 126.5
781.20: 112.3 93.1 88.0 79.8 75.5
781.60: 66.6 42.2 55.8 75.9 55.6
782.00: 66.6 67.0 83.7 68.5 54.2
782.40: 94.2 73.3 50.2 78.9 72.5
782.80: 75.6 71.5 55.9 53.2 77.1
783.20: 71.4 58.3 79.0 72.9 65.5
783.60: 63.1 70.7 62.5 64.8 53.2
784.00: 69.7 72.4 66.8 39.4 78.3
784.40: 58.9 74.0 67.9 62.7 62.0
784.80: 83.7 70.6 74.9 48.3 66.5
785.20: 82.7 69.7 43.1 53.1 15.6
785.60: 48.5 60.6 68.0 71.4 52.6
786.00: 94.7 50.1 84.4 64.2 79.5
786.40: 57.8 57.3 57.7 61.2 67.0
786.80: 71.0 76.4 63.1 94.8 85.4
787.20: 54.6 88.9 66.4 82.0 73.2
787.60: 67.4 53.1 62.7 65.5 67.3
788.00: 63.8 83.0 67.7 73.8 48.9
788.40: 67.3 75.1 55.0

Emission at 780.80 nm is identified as [N II] 6583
